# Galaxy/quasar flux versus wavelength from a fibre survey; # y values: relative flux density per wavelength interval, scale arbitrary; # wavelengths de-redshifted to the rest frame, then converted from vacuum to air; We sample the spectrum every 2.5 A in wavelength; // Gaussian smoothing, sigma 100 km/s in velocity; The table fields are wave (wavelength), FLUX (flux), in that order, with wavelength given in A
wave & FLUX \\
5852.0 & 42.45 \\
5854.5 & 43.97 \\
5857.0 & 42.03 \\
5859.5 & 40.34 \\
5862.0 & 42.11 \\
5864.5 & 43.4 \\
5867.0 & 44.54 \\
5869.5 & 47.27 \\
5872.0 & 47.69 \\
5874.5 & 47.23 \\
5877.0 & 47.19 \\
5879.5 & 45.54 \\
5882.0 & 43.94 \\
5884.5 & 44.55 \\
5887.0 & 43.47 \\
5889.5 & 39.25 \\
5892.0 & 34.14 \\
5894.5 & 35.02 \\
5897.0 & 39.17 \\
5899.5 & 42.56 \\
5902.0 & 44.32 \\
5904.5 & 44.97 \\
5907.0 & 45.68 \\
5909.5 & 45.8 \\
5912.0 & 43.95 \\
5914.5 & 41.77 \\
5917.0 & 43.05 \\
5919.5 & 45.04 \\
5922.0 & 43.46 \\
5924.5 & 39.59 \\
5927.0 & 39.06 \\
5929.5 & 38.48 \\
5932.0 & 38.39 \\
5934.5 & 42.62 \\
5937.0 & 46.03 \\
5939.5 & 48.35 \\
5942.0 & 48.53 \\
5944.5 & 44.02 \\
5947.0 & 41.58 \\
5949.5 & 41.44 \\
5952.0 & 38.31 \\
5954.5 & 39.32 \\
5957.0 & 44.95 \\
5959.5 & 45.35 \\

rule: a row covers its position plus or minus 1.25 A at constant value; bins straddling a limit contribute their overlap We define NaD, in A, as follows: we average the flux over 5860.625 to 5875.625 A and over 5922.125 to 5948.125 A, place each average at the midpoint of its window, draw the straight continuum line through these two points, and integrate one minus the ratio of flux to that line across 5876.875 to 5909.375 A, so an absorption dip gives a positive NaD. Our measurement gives 1.5 A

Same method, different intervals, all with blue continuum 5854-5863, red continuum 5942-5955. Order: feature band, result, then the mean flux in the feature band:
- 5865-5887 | -2.0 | 45.8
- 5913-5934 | 0.3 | 41.2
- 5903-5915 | -0.8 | 44.6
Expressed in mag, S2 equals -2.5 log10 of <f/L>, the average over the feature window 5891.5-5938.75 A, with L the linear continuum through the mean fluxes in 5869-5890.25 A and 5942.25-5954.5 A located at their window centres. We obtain 0.04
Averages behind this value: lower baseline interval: 45.2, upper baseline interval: 41.7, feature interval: 41.9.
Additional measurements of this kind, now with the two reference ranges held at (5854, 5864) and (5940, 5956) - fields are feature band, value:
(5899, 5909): -0.058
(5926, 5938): 0.042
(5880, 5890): -0.027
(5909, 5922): -0.035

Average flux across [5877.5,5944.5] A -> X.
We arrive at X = 42.6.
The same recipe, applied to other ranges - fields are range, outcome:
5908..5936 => 42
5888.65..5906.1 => 40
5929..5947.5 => 43.8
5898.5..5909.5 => 44.6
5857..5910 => 43.2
